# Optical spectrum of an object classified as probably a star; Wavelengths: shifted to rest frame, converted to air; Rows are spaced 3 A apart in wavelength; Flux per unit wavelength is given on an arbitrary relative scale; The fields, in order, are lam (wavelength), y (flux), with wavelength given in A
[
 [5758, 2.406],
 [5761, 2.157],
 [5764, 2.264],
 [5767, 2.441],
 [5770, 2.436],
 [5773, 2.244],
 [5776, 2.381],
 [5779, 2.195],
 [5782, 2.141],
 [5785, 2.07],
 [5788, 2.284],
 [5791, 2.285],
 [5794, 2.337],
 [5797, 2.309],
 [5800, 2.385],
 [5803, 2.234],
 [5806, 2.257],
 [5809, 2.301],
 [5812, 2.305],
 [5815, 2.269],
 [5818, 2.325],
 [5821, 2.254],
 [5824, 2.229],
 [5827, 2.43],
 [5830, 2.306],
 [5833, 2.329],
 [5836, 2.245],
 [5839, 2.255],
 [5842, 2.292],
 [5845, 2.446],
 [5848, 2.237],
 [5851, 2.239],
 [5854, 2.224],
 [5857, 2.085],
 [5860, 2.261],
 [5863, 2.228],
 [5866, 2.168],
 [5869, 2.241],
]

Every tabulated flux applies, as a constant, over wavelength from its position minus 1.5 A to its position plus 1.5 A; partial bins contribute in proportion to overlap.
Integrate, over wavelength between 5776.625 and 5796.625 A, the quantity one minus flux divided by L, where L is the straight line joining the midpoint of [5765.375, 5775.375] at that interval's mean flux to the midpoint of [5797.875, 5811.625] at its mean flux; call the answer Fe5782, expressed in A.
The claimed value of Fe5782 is 0.9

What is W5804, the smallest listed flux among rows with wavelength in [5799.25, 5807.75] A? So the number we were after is 2.234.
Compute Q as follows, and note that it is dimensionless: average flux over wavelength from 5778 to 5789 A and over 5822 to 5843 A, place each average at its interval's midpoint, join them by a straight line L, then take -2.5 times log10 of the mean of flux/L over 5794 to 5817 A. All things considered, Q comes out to -0.04 mag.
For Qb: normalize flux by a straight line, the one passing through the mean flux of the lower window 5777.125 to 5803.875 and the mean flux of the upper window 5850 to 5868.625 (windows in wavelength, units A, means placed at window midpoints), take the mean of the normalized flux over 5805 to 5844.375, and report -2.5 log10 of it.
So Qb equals -0.03 mag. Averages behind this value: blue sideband 2.25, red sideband 2.2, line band 2.3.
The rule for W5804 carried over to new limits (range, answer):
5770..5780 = 2.195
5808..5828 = 2.229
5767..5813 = 2.07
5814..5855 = 2.224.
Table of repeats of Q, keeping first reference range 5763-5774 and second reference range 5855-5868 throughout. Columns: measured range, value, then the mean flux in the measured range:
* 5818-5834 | -0.03 mag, 2.31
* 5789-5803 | -0.01 mag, 2.32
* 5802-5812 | 0.01 mag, 2.27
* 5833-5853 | -0.03 mag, 2.29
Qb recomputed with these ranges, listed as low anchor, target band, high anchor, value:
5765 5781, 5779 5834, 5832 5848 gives 0.019 mag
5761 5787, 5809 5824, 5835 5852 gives -0.002 mag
